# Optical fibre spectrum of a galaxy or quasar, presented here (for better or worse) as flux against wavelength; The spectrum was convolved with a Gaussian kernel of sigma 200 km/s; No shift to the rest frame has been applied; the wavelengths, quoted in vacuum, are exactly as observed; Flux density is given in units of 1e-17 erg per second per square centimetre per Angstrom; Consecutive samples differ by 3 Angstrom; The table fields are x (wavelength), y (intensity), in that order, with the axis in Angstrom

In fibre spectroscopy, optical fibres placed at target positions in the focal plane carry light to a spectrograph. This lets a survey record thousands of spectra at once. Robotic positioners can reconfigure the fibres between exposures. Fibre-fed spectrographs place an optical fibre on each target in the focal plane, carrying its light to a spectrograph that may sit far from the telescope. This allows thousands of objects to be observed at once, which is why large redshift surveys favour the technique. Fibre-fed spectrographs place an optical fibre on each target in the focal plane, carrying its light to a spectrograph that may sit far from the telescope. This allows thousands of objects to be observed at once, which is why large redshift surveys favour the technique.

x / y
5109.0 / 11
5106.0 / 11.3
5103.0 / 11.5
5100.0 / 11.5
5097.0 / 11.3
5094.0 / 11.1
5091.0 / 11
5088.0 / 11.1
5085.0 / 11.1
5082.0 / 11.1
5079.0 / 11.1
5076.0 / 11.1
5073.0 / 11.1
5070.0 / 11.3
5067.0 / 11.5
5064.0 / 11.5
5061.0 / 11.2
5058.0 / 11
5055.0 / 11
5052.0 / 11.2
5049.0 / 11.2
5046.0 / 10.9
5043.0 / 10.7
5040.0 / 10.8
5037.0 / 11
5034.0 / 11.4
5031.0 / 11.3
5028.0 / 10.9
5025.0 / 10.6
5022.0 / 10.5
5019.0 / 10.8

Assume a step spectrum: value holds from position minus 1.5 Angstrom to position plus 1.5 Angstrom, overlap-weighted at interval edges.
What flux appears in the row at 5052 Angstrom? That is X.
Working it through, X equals 11.2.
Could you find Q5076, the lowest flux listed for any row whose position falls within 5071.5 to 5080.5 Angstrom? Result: 11.1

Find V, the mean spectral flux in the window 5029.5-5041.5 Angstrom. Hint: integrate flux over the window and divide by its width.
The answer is 11.1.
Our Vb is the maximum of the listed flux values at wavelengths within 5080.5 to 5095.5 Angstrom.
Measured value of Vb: 11.1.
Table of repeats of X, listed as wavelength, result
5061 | 11.2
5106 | 11.3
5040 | 10.8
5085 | 11.1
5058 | 11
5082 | 11.1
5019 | 10.8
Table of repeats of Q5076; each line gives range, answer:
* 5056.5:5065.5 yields 11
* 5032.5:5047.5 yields 10.7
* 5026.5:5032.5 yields 10.9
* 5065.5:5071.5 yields 11.3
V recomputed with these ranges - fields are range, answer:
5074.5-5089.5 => 11.1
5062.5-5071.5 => 11.4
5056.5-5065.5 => 11.2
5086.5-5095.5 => 11.1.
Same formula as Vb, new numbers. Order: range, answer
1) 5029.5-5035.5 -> 11.4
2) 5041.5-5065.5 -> 11.5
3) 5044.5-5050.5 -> 11.2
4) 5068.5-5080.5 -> 11.3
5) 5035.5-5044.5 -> 11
